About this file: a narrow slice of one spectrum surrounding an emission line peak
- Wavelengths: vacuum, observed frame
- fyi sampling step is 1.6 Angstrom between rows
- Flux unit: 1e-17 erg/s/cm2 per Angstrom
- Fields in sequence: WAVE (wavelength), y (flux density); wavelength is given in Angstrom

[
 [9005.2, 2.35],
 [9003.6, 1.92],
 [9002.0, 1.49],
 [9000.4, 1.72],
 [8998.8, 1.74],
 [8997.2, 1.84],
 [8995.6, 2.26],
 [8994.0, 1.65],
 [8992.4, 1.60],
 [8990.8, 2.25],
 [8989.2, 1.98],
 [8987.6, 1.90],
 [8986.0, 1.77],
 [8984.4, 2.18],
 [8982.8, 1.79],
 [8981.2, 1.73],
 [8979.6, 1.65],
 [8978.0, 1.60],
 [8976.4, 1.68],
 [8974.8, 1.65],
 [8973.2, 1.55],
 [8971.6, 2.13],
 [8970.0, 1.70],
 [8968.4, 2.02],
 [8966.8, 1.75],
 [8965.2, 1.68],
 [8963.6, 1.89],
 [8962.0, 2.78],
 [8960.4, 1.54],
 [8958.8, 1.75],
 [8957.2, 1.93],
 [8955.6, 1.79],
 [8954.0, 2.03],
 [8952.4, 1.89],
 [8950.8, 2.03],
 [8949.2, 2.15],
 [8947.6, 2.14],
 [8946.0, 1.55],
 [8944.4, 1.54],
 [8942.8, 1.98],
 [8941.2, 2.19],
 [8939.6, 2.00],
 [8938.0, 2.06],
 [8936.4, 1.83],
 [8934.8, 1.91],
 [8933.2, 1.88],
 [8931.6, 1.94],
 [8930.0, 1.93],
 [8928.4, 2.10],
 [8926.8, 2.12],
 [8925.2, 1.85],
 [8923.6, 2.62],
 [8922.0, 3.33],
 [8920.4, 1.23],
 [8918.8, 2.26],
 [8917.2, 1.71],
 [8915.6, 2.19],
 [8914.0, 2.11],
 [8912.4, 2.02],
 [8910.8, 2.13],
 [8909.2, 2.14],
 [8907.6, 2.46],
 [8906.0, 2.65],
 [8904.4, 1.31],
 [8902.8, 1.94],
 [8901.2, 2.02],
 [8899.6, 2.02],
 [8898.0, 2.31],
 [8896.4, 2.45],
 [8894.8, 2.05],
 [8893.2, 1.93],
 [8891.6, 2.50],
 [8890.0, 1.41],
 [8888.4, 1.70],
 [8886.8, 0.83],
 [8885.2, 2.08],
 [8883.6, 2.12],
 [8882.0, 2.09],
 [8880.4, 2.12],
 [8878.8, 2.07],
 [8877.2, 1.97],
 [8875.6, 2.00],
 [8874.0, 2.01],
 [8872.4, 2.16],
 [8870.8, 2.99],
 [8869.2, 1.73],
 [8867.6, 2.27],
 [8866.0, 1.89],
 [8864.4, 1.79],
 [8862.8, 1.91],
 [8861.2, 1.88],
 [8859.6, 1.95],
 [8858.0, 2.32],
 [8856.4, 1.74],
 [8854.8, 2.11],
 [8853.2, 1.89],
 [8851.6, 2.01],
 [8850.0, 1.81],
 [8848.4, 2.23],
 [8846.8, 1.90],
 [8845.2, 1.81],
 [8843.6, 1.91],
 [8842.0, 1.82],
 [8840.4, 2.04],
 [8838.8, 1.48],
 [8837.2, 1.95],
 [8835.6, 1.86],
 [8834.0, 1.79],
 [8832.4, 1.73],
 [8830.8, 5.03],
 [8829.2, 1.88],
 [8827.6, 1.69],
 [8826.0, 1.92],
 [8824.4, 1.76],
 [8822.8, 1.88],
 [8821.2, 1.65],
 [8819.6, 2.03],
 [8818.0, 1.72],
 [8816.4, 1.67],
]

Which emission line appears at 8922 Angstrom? Mg II 2798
